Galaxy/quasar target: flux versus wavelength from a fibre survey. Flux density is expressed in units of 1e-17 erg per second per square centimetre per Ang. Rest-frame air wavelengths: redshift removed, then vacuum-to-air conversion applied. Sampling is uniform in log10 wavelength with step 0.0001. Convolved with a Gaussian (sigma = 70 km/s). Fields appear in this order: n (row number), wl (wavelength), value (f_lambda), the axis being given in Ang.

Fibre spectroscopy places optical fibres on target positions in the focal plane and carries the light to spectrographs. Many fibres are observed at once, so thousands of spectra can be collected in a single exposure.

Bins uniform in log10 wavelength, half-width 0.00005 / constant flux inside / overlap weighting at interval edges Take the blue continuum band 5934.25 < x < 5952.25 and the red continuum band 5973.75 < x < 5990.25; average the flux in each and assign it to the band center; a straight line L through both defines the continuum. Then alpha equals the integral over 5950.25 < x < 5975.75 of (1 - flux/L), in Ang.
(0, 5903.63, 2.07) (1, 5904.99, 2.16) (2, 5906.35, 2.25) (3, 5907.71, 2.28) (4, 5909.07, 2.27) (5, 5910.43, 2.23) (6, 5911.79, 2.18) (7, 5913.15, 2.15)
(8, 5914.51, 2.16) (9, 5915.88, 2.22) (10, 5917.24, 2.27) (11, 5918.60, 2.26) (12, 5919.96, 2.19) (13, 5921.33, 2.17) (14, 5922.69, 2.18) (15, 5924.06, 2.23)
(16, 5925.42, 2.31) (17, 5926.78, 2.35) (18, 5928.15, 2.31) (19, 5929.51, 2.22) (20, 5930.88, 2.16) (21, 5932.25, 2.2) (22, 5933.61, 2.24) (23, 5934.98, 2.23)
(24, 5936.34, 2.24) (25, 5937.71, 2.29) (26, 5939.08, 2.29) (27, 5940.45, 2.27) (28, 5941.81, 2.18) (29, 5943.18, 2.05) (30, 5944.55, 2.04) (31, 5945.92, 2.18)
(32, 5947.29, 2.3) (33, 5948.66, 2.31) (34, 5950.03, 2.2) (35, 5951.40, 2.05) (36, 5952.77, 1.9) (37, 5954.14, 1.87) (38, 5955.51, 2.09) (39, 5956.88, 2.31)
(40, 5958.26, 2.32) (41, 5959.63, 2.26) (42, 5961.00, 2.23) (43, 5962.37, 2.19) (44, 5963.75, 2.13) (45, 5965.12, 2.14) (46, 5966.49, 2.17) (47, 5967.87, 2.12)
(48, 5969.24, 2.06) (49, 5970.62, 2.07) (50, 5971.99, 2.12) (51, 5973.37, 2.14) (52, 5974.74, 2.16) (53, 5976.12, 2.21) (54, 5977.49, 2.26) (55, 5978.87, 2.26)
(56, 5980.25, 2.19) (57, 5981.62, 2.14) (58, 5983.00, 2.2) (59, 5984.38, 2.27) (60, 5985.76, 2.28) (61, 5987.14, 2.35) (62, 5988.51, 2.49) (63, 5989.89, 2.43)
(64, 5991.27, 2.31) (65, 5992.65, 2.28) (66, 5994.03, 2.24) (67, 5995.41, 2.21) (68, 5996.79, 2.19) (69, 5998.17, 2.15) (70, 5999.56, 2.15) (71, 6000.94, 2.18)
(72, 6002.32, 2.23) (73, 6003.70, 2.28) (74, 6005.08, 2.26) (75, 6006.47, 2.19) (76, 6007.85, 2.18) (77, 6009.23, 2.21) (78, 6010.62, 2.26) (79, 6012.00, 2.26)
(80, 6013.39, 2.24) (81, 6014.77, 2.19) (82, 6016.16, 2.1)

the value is 1.2 Ang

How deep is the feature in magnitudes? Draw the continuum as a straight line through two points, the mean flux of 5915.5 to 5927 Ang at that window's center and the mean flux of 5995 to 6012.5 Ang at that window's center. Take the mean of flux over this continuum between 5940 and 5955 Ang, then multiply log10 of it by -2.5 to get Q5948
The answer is 0.05 mag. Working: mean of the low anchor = 2.24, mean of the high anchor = 2.21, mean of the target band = 2.12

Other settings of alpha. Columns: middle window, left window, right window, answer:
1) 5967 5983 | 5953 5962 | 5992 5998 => 0.25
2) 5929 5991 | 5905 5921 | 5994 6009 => 0.42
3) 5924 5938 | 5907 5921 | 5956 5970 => -0.27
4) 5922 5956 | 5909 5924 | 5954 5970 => -0.03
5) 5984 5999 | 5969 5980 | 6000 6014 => -0.63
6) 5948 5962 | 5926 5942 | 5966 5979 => 0.27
